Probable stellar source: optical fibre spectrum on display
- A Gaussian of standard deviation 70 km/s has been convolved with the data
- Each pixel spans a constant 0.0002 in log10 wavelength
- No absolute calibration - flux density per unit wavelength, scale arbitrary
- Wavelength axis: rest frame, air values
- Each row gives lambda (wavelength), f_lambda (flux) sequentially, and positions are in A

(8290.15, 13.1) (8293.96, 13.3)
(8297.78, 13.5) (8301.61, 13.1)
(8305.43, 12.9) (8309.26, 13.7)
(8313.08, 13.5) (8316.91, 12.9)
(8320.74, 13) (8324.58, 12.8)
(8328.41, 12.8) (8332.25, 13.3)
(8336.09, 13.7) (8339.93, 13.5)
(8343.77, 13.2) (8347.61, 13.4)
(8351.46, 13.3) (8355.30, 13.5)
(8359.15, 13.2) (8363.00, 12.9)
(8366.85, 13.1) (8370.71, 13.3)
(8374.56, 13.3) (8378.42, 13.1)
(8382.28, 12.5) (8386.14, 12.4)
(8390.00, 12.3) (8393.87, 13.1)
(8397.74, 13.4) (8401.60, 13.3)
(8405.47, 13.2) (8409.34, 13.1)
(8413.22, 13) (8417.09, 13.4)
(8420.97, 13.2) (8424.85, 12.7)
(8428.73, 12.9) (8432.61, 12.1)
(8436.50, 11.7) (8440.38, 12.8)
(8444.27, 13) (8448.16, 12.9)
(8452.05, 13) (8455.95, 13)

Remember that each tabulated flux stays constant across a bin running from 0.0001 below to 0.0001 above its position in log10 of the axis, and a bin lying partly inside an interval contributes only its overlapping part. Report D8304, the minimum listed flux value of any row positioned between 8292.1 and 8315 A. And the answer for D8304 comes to 12.9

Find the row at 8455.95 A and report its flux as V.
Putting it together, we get 13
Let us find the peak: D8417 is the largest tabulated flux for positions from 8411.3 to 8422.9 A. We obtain 13.4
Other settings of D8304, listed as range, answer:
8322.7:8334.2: 12.8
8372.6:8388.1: 12.4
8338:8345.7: 13.2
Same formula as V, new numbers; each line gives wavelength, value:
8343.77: 13.2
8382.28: 12.5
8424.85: 12.7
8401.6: 13.3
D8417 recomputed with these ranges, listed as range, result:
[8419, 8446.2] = 13.2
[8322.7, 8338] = 13.7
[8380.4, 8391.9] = 12.5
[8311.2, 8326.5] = 13.5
